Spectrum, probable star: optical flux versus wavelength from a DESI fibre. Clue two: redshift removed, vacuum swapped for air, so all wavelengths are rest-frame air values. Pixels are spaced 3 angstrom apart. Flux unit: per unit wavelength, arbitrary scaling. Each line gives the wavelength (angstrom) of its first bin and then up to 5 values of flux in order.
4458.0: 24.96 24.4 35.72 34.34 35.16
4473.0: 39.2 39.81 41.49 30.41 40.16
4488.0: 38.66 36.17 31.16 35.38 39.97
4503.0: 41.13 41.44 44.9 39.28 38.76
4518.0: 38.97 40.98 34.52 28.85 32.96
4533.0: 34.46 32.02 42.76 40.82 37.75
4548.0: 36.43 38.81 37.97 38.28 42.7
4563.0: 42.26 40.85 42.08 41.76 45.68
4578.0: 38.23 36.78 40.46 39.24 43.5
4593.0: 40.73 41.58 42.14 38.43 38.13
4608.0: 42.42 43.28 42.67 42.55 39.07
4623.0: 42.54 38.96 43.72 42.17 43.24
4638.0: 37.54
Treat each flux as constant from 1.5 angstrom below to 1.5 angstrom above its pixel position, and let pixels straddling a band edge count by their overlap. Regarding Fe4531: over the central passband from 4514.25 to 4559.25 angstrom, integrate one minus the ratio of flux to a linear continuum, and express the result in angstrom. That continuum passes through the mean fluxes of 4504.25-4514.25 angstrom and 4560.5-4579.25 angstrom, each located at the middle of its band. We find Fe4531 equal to 5.1 angstrom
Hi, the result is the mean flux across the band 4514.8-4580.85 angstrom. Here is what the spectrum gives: 38.5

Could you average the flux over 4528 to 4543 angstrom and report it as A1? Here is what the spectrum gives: 36.2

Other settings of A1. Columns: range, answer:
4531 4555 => 37.5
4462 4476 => 36.1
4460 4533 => 36.9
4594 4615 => 41.2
